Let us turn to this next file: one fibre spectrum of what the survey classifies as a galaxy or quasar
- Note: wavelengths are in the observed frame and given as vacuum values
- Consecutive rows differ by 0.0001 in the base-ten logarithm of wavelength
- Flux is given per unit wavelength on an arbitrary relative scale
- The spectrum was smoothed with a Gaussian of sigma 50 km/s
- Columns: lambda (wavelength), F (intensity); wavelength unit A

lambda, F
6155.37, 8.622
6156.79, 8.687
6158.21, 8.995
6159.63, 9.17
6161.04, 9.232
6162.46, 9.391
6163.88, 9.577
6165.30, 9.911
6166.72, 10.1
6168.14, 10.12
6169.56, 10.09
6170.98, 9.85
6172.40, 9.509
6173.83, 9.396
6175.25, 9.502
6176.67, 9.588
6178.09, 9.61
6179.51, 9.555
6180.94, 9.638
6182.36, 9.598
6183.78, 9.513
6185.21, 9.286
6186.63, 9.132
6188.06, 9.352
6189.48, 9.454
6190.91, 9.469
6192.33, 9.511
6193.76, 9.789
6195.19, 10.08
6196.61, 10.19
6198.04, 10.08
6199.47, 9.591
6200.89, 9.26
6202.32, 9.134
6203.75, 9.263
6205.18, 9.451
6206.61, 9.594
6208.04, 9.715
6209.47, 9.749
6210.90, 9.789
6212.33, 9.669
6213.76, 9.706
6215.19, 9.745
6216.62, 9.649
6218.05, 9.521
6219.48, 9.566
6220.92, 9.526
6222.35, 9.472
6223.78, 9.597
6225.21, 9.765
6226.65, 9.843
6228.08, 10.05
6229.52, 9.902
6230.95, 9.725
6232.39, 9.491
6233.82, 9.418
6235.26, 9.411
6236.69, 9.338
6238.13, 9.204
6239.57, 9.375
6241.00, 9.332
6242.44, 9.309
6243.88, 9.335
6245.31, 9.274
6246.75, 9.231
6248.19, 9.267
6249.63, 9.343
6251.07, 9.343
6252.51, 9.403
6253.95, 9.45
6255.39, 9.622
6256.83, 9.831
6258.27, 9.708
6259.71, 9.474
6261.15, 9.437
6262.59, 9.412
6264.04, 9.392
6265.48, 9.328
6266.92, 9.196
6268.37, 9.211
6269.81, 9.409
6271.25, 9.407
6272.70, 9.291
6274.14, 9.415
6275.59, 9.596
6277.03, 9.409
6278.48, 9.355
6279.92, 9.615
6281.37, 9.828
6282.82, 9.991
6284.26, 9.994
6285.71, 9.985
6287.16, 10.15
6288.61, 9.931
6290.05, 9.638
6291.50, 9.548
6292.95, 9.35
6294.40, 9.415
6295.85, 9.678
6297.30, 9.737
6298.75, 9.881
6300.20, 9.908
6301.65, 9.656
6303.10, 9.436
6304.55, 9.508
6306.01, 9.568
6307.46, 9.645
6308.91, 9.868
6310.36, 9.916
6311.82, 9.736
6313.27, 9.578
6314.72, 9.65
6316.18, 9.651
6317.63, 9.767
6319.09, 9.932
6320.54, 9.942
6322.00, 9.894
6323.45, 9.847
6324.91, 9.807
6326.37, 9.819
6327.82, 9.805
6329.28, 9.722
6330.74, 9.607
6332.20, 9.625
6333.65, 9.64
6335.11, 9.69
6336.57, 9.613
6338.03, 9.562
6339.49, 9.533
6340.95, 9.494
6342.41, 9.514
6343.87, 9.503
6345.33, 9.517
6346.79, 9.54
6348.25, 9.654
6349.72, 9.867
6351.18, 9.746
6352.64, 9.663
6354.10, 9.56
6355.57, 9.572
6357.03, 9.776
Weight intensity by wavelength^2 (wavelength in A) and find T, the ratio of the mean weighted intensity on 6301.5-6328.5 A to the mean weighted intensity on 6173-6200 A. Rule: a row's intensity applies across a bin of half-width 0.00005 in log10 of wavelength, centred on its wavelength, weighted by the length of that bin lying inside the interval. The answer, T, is 1.06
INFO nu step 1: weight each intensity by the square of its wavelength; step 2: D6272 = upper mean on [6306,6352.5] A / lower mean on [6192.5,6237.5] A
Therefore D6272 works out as 1.04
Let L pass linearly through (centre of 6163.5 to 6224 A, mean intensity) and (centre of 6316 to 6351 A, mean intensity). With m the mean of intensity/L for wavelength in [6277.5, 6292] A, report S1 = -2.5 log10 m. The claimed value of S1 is -0.015 mag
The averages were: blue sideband 9.63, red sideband 9.69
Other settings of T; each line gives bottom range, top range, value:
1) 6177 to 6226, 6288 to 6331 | 1.05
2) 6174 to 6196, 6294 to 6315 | 1.05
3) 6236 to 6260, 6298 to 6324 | 1.06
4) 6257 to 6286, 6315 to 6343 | 1.04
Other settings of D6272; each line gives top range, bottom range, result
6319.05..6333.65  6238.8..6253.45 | 1.08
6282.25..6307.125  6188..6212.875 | 1.04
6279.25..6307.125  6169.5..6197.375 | 1.05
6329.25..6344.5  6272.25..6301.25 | 1.01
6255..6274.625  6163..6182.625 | 1.00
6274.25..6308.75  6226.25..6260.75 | 1.04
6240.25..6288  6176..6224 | 1.01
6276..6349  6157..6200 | 1.05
